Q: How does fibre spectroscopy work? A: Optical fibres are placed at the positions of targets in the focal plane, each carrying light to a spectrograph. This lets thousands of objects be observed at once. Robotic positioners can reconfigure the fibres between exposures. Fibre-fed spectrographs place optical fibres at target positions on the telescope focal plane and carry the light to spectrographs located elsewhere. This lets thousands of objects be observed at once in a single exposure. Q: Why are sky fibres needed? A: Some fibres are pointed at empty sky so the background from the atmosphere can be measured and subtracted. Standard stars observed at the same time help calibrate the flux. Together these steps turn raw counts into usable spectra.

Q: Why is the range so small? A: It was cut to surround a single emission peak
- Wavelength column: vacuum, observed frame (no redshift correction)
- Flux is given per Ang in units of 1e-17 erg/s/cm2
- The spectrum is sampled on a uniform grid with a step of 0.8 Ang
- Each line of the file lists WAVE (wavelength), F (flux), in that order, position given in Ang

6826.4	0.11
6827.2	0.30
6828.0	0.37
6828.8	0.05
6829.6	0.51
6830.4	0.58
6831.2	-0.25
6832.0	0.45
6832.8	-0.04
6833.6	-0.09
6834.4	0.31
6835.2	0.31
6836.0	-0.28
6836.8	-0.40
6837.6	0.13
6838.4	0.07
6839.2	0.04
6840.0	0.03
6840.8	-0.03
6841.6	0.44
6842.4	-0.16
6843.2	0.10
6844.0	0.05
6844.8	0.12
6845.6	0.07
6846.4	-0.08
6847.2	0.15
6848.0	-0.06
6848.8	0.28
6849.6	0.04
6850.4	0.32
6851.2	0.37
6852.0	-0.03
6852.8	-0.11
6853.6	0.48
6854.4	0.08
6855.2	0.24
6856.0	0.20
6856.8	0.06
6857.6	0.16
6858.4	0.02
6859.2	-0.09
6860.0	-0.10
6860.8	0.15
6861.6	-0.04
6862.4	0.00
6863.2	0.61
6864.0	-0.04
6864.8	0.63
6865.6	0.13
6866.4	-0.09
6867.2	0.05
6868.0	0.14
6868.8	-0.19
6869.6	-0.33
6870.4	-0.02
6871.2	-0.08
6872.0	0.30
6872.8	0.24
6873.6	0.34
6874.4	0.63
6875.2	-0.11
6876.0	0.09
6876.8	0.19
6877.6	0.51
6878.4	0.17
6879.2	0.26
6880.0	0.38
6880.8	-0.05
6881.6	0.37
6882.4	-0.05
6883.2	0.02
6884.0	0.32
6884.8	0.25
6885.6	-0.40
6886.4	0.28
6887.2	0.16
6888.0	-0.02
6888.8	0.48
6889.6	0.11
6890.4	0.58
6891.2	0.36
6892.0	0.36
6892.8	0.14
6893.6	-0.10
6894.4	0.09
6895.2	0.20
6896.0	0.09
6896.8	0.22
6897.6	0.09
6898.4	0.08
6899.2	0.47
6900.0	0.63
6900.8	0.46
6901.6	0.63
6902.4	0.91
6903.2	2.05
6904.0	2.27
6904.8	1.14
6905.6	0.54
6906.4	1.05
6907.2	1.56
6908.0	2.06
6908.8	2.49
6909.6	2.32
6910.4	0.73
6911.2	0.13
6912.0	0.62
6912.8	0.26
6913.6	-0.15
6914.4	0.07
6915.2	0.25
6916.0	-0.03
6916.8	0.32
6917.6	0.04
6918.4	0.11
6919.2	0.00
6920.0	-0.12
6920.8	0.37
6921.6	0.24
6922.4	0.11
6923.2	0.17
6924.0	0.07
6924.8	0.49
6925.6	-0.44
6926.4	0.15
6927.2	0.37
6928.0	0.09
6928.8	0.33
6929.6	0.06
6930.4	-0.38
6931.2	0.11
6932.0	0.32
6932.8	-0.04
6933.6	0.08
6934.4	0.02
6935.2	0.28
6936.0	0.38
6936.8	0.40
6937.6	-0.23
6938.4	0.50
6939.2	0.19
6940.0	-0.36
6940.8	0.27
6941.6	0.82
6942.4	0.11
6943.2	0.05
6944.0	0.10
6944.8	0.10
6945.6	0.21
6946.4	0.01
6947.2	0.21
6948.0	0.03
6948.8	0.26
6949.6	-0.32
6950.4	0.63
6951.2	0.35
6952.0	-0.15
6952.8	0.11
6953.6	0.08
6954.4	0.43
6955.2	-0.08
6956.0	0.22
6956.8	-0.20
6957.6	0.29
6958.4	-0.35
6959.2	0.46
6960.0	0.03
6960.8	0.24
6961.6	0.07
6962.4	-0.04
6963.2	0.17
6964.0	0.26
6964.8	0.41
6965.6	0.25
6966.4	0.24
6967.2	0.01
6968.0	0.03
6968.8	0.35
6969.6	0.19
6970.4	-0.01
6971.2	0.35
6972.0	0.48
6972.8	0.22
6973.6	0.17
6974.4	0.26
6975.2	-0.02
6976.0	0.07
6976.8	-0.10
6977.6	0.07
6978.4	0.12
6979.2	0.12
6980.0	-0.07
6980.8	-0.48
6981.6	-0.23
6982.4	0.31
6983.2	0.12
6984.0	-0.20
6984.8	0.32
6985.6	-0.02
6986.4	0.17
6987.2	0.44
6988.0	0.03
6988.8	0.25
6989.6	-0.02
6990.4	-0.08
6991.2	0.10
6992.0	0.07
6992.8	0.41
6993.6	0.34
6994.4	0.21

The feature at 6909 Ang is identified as [O II] 3727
